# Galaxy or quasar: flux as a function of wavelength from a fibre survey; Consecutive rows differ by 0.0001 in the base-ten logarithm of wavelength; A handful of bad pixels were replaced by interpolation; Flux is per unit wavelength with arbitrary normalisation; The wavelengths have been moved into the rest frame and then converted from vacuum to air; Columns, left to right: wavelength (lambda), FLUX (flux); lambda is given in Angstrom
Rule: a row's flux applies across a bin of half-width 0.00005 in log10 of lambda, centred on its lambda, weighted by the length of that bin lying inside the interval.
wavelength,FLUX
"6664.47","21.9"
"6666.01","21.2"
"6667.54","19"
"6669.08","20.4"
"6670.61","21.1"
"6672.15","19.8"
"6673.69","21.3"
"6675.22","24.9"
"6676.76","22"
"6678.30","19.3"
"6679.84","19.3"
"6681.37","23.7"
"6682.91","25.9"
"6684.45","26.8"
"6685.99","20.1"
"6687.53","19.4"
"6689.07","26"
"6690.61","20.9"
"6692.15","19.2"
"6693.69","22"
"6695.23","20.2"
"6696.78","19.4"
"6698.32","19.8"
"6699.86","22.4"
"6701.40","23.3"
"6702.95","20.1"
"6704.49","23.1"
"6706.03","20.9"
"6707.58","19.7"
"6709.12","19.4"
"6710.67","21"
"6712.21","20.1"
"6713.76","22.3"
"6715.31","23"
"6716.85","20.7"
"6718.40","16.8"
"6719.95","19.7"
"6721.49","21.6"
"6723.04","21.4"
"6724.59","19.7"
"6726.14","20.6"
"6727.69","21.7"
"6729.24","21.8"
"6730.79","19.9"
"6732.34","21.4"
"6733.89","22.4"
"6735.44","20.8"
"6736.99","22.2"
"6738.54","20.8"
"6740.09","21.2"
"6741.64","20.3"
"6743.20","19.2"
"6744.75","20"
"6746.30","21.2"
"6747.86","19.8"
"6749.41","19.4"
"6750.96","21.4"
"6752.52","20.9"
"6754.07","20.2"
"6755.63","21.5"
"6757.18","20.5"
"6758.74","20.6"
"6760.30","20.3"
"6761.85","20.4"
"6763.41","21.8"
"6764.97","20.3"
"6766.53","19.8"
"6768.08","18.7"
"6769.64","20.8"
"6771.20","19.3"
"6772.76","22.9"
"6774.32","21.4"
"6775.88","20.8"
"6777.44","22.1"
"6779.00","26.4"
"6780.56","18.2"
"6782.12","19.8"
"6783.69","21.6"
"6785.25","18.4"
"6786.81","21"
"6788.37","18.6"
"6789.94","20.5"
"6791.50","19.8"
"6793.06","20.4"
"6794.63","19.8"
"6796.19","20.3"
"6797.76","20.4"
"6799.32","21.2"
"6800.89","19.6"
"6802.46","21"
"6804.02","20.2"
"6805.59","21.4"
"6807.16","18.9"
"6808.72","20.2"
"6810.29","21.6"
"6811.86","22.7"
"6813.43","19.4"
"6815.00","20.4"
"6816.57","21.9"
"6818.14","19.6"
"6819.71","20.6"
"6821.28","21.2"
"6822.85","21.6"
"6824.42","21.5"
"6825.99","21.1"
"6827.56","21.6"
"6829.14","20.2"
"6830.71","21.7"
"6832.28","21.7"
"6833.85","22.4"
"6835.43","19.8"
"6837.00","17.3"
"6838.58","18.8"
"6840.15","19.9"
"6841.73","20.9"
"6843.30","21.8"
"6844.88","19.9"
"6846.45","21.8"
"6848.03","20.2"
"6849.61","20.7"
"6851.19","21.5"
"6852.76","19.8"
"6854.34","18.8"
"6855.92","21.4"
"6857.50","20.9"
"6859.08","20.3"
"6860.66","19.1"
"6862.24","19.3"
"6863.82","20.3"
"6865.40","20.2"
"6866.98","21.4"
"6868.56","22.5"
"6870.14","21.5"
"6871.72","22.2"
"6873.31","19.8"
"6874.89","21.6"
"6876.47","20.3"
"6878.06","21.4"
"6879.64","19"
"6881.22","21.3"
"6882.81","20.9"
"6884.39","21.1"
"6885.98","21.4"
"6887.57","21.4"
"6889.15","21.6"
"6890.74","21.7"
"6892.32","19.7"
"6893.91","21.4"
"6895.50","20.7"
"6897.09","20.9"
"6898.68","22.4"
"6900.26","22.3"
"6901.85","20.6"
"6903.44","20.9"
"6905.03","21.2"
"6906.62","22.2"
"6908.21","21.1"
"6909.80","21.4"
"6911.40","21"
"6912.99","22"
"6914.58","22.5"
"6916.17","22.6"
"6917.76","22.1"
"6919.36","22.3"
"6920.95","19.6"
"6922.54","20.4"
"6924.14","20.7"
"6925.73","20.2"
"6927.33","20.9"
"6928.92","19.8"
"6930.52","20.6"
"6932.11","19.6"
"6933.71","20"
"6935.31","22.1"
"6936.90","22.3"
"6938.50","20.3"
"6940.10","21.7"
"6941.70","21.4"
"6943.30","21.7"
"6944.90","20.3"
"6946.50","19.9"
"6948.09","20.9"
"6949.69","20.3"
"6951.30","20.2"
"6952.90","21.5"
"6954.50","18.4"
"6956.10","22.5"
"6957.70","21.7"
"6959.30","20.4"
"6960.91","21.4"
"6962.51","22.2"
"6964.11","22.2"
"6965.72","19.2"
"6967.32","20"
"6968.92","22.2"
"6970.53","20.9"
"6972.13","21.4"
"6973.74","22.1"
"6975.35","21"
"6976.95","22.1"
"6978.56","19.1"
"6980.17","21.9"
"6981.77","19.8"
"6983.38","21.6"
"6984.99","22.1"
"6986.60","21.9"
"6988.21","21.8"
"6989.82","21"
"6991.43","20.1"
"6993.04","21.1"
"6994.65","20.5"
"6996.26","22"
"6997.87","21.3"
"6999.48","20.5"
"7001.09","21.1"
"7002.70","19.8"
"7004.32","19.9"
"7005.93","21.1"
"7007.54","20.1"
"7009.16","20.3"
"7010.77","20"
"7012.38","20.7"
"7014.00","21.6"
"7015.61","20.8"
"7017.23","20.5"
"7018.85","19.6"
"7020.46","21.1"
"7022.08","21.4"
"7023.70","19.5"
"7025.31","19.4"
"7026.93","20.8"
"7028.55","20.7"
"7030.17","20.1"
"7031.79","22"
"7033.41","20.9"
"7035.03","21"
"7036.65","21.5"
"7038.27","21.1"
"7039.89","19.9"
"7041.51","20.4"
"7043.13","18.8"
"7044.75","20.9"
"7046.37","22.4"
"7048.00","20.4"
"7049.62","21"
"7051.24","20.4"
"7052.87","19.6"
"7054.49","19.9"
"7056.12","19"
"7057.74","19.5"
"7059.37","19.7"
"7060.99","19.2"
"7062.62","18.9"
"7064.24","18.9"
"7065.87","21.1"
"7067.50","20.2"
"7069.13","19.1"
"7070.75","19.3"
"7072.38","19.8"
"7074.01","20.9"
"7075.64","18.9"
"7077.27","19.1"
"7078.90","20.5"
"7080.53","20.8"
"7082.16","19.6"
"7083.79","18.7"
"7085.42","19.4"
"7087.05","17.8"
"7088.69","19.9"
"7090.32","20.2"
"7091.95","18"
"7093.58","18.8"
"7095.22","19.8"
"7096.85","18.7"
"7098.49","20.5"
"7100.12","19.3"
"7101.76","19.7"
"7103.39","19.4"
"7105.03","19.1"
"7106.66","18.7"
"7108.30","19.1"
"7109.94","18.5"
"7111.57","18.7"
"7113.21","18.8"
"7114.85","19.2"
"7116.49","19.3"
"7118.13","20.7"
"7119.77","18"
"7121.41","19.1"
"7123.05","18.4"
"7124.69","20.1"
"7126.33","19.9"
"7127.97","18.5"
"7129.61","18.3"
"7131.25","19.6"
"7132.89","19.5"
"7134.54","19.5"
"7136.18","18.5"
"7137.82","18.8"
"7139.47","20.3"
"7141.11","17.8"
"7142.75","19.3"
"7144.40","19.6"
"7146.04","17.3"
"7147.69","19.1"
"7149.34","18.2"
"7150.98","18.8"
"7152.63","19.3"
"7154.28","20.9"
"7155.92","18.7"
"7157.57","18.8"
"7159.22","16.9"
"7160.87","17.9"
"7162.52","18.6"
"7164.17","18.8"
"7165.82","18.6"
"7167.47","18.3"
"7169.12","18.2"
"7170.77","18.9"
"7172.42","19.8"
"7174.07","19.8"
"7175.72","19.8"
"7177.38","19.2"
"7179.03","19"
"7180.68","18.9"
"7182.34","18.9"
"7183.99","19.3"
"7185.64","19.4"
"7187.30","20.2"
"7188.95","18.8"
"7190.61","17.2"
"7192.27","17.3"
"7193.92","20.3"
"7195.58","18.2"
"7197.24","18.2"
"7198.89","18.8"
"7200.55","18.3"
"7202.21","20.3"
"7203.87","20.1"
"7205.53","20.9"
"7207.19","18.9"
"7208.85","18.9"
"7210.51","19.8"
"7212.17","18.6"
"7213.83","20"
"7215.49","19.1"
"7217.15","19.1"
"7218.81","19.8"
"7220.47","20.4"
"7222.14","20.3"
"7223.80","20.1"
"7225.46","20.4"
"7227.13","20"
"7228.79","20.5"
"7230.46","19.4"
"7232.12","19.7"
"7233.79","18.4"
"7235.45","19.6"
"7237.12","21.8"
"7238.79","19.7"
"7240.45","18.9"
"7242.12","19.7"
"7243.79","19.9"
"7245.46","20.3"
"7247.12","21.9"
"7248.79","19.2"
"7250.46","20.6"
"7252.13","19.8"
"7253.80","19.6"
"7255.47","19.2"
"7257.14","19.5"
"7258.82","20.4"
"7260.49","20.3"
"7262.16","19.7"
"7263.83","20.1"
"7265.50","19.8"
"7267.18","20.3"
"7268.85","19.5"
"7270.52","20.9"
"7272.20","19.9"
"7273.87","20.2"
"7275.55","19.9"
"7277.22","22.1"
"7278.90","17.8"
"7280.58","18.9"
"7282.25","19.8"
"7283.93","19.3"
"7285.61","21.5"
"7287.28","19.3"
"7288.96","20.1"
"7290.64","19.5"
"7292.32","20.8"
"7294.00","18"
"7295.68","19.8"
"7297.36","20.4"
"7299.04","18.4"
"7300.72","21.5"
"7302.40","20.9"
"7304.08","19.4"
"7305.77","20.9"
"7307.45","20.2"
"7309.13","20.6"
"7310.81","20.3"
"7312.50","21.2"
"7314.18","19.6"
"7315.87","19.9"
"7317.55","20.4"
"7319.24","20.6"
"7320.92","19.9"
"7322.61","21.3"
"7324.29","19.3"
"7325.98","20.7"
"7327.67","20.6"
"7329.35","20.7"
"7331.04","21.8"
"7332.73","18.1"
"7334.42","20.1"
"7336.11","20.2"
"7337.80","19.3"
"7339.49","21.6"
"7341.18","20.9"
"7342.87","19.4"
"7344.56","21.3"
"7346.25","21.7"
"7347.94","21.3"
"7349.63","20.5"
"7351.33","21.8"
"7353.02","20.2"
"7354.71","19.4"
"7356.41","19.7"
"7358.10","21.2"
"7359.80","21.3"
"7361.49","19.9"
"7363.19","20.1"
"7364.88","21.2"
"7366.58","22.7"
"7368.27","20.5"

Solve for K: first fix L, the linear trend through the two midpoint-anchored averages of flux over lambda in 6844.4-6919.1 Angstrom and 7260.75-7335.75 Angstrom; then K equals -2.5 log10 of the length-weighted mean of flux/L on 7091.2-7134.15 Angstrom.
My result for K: 0.08 mag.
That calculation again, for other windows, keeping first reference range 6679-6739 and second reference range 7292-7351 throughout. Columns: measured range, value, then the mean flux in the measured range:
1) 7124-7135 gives 0.07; 19.3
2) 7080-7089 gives 0.08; 19.3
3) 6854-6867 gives 0.05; 20.2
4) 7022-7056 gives 0.01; 20.5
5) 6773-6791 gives 0.02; 20.8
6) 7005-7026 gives 0.02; 20.5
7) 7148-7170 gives 0.11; 18.6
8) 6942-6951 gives 0.01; 20.6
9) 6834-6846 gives 0.06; 20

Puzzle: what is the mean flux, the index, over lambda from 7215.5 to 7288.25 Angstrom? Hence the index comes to 19.9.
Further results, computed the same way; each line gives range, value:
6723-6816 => 20.7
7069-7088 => 19.5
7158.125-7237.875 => 19.2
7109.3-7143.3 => 19.1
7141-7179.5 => 18.8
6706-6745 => 20.7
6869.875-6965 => 21.1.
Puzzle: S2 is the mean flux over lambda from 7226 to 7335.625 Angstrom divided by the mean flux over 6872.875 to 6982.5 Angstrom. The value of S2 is 0.95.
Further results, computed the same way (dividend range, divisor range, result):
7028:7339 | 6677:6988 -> 0.94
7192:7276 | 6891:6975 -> 0.94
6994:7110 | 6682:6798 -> 0.96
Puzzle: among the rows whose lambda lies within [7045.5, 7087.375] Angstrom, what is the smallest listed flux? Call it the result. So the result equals 17.8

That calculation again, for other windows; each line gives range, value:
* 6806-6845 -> 17.3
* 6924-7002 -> 18.4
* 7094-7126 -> 18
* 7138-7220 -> 16.9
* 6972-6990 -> 19.1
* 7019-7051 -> 18.8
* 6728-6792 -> 18.2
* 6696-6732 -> 16.8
